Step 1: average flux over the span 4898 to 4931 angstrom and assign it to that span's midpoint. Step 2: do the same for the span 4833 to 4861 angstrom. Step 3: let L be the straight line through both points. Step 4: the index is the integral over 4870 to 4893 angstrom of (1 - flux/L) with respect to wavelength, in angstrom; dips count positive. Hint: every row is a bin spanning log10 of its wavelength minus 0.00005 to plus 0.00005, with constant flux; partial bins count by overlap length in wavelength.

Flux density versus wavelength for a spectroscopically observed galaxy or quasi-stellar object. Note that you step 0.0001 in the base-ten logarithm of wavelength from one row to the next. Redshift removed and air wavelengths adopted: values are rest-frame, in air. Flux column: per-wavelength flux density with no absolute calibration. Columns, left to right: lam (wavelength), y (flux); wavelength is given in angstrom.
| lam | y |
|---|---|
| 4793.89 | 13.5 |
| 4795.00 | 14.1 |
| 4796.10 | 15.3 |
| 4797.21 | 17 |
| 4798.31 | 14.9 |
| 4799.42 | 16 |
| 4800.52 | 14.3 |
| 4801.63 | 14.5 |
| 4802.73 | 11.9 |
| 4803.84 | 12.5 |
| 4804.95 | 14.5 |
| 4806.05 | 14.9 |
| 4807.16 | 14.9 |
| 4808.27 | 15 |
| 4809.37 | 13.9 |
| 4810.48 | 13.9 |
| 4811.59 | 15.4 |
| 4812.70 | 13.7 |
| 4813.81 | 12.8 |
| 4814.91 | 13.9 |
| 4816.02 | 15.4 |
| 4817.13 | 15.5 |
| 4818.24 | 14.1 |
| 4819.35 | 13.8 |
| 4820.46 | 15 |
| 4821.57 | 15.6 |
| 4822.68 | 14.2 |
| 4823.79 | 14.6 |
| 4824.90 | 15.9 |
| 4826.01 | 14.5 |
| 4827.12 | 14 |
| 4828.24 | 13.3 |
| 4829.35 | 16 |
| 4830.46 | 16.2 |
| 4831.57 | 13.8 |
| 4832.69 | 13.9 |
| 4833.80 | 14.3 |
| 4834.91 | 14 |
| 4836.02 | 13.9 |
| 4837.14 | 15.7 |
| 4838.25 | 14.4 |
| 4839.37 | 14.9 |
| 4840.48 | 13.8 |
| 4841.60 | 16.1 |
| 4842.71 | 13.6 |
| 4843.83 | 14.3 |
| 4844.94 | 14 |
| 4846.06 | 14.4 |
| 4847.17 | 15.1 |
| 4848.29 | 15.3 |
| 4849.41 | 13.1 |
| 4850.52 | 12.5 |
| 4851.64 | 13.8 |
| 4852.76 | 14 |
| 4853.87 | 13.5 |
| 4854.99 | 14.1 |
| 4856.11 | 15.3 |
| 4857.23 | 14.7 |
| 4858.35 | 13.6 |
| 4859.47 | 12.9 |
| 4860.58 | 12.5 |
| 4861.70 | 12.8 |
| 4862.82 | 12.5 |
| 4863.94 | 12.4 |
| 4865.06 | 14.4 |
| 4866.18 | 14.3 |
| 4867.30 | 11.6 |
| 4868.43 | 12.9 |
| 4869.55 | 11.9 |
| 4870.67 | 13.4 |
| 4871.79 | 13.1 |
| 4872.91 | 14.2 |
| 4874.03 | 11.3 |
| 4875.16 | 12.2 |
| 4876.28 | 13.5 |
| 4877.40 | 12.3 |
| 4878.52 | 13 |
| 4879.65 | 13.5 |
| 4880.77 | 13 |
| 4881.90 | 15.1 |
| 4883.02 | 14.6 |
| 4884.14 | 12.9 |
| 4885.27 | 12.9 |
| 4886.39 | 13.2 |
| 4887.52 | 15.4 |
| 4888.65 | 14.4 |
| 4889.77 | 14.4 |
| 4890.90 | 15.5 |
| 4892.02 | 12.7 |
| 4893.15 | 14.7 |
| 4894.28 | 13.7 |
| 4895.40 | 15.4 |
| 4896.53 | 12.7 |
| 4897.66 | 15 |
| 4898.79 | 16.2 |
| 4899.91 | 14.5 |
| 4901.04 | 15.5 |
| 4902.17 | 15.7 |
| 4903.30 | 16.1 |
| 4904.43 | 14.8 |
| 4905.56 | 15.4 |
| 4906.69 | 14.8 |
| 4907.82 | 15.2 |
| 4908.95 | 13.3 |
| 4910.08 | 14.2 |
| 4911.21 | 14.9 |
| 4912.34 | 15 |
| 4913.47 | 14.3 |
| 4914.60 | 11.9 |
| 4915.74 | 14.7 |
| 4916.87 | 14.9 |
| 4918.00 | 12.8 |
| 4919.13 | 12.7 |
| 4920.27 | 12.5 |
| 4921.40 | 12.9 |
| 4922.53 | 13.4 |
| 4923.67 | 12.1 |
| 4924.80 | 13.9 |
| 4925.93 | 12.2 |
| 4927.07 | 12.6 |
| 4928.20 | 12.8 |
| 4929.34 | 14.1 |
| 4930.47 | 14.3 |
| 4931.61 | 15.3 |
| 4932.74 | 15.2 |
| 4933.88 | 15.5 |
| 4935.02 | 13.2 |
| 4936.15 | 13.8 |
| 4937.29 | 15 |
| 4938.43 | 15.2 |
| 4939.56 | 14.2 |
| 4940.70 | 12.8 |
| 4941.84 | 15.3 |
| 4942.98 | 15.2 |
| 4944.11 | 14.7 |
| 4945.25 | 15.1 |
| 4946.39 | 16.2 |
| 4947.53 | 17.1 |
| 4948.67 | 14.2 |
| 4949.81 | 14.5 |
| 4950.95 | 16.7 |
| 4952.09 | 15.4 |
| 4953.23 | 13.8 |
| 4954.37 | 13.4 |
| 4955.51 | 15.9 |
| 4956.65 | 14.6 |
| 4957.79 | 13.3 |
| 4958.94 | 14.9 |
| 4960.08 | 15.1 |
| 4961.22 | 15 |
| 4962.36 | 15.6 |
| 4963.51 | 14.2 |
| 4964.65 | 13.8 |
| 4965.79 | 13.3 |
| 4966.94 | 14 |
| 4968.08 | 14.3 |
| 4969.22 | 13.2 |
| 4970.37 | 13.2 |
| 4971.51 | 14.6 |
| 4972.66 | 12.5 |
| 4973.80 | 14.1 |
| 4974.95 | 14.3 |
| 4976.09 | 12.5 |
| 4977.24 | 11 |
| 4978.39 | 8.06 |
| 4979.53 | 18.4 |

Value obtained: 0.93 angstrom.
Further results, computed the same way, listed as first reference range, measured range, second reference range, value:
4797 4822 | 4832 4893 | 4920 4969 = 2.90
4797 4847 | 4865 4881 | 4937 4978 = 1.68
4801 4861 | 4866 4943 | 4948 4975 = 2.13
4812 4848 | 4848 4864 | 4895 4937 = 0.98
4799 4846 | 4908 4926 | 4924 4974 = 1.06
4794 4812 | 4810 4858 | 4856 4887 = -1.75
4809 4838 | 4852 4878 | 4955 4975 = 2.22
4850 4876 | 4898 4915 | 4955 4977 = -1.56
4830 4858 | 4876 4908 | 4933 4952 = 0.62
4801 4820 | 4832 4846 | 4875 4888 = -0.51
